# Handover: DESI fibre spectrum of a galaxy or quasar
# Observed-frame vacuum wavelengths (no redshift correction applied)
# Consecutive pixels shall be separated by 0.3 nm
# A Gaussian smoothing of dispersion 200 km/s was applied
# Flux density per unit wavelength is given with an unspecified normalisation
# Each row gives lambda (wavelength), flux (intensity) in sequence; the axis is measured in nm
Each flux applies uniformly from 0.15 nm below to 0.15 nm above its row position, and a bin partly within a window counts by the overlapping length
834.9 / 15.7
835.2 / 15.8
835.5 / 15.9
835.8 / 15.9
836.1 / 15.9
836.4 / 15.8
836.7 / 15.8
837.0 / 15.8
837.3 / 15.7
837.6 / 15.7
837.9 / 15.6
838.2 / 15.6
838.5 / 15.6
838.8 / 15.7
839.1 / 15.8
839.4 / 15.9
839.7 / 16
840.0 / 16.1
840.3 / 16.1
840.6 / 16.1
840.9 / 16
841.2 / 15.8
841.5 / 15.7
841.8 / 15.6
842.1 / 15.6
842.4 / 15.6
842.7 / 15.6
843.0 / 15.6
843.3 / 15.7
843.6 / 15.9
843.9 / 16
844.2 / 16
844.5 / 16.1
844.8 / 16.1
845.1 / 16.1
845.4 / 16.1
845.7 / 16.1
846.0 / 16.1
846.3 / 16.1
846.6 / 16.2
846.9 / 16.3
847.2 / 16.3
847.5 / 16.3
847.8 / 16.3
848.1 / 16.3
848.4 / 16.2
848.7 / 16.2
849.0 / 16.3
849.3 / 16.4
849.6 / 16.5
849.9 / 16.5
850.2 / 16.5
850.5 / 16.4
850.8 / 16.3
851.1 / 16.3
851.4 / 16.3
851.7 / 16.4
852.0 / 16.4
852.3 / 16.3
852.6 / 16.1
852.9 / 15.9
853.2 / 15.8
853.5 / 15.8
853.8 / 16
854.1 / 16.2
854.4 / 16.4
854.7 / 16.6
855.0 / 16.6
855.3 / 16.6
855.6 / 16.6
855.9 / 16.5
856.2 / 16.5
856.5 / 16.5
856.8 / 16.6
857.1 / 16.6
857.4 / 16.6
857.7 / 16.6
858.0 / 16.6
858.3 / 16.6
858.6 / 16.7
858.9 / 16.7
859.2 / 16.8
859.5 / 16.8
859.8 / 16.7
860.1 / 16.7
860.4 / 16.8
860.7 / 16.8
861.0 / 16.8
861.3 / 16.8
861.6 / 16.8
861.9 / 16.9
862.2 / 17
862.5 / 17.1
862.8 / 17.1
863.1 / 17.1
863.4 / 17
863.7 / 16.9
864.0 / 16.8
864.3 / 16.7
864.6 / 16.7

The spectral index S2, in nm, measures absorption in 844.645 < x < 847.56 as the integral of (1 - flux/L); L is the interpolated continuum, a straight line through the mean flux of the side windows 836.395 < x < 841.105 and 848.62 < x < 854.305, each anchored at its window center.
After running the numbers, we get -0.02 nm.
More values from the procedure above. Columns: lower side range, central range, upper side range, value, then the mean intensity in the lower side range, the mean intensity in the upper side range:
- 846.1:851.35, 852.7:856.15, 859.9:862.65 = 0.06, 16.3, 16.9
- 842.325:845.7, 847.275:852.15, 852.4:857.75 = -0.06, 15.9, 16.4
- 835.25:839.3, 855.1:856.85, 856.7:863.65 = 0.01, 15.8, 16.8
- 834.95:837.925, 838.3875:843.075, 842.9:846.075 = 0.03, 15.8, 16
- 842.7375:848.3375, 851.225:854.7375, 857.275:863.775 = 0.06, 16.1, 16.8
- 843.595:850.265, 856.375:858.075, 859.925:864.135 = 0.01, 16.2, 16.9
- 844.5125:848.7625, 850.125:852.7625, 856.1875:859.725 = 0.01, 16.2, 16.6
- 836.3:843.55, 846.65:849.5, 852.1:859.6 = -0.03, 15.8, 16.4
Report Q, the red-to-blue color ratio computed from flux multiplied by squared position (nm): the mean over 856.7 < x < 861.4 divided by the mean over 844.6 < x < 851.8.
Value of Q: 1.05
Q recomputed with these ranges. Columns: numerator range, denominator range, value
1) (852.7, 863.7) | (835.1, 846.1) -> 1.09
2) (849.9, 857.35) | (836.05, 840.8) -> 1.07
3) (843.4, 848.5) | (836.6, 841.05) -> 1.04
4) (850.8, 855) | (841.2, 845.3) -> 1.05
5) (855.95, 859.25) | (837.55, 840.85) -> 1.09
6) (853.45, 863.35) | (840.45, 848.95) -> 1.08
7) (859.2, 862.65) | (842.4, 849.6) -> 1.08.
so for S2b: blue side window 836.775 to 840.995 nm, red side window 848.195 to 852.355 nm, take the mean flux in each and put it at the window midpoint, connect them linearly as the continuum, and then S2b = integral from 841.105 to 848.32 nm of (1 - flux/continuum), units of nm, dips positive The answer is 0.05 nm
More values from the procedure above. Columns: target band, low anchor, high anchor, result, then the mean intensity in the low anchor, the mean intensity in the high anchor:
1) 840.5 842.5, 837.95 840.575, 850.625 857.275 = 0.02 nm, 15.9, 16.3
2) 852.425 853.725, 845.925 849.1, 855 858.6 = 0.04 nm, 16.2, 16.6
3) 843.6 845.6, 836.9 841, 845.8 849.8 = 0.01 nm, 15.8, 16.3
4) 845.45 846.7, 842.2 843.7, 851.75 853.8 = -0.03 nm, 15.7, 16.1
